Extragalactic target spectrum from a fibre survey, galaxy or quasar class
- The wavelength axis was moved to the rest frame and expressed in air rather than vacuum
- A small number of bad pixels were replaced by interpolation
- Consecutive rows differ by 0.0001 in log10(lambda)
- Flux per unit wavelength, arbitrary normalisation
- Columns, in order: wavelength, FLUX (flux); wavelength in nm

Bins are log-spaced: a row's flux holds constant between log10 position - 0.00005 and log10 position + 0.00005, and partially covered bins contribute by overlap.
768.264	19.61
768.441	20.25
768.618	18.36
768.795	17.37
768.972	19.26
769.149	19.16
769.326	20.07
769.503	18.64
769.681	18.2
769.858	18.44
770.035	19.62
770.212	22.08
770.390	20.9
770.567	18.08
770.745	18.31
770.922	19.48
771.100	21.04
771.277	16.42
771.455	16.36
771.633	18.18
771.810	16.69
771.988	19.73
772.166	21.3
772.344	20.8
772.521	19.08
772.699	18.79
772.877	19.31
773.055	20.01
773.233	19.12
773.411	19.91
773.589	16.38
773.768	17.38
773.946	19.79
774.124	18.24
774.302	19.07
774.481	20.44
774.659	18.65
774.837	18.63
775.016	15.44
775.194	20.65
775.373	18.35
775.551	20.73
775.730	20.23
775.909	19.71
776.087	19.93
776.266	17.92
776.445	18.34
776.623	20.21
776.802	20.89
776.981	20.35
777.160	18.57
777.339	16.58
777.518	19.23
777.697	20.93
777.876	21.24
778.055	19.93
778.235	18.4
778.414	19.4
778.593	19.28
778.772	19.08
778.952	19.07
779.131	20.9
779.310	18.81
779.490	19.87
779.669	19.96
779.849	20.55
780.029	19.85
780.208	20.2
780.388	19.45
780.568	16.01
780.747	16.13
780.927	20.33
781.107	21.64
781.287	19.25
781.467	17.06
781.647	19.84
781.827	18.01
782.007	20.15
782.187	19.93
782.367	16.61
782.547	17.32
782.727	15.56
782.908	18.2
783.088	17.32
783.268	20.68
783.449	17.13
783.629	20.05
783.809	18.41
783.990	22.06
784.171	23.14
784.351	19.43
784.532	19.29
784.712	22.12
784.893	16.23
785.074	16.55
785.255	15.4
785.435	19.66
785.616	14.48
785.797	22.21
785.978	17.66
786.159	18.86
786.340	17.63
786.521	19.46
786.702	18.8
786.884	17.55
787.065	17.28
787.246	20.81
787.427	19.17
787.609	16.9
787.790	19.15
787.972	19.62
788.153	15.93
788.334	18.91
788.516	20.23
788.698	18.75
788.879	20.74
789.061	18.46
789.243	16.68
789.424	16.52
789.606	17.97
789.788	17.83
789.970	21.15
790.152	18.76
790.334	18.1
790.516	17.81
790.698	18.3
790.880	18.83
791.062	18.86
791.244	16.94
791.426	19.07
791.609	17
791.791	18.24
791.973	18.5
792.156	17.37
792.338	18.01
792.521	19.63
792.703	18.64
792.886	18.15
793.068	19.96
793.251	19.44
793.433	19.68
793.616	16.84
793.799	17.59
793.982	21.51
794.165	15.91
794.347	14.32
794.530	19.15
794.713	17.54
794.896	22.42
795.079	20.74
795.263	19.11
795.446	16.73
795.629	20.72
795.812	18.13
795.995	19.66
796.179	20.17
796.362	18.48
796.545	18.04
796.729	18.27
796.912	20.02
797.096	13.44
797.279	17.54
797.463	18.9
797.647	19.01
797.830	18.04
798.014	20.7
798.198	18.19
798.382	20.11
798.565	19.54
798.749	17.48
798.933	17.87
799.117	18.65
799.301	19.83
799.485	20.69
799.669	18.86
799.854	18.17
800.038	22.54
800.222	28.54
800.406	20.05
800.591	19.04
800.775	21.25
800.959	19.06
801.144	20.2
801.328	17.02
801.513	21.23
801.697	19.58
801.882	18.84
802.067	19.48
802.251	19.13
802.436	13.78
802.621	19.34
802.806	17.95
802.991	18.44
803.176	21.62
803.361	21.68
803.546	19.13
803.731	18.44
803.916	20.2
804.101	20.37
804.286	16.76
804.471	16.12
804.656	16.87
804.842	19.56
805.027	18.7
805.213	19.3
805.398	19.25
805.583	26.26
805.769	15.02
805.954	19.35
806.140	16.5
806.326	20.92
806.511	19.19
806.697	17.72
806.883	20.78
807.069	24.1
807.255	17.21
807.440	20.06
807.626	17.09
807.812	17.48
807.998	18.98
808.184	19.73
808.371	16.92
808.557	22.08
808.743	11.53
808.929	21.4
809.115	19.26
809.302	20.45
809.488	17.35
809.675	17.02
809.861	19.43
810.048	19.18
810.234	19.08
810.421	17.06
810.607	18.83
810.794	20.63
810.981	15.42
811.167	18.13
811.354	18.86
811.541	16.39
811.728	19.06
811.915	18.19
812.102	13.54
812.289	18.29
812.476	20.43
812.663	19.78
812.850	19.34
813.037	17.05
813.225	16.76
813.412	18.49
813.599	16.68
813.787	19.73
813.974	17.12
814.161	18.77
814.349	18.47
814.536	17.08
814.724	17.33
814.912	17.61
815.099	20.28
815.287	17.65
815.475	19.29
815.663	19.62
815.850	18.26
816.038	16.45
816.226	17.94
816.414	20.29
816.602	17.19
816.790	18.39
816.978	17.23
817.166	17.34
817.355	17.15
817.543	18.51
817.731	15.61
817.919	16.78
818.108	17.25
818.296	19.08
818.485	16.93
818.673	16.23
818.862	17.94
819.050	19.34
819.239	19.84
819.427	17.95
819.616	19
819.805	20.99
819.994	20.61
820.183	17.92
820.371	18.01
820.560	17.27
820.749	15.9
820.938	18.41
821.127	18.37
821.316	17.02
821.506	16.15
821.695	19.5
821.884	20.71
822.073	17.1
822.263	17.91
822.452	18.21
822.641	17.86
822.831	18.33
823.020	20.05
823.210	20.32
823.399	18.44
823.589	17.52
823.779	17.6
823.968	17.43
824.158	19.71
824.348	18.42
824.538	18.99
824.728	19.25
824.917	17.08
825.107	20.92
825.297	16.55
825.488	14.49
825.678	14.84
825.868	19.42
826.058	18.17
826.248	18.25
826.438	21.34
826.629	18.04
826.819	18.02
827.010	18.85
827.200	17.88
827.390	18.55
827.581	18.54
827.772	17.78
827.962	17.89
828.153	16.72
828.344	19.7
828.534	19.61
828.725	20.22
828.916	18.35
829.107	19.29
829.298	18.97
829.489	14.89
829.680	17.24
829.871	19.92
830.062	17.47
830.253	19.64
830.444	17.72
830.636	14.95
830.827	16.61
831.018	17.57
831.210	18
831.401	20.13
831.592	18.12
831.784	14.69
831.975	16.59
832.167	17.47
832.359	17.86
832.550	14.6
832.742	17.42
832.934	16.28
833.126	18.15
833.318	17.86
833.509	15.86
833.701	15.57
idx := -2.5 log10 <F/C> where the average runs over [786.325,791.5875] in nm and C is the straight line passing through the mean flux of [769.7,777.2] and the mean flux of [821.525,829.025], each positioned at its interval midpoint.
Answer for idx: 0.03 mag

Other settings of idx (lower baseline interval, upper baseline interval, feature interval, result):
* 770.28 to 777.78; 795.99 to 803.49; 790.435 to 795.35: 0.04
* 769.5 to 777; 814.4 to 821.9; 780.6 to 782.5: 0.01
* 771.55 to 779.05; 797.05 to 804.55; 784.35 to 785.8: 0.07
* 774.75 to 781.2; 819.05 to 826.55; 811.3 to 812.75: 0.03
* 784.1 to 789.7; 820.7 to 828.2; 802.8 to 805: -0.03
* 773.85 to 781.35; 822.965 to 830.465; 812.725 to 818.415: 0.04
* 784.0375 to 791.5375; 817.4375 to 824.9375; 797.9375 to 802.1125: -0.08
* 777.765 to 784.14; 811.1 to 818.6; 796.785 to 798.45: 0.01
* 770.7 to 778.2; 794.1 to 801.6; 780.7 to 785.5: 0.02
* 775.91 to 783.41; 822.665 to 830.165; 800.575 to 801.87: -0.05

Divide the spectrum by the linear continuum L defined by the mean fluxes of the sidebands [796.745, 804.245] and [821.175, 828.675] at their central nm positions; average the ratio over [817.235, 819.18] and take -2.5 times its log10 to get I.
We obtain 0.06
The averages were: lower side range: 19.3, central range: 17.5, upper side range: 18.3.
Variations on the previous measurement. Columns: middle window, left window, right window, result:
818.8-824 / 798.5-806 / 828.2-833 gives -0.01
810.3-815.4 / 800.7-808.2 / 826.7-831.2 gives 0.04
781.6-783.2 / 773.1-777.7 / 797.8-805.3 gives 0.06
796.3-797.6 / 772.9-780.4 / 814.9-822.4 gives 0.05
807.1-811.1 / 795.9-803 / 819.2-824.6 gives 0.02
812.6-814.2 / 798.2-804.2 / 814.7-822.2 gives 0.02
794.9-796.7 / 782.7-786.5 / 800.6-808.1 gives -0.02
